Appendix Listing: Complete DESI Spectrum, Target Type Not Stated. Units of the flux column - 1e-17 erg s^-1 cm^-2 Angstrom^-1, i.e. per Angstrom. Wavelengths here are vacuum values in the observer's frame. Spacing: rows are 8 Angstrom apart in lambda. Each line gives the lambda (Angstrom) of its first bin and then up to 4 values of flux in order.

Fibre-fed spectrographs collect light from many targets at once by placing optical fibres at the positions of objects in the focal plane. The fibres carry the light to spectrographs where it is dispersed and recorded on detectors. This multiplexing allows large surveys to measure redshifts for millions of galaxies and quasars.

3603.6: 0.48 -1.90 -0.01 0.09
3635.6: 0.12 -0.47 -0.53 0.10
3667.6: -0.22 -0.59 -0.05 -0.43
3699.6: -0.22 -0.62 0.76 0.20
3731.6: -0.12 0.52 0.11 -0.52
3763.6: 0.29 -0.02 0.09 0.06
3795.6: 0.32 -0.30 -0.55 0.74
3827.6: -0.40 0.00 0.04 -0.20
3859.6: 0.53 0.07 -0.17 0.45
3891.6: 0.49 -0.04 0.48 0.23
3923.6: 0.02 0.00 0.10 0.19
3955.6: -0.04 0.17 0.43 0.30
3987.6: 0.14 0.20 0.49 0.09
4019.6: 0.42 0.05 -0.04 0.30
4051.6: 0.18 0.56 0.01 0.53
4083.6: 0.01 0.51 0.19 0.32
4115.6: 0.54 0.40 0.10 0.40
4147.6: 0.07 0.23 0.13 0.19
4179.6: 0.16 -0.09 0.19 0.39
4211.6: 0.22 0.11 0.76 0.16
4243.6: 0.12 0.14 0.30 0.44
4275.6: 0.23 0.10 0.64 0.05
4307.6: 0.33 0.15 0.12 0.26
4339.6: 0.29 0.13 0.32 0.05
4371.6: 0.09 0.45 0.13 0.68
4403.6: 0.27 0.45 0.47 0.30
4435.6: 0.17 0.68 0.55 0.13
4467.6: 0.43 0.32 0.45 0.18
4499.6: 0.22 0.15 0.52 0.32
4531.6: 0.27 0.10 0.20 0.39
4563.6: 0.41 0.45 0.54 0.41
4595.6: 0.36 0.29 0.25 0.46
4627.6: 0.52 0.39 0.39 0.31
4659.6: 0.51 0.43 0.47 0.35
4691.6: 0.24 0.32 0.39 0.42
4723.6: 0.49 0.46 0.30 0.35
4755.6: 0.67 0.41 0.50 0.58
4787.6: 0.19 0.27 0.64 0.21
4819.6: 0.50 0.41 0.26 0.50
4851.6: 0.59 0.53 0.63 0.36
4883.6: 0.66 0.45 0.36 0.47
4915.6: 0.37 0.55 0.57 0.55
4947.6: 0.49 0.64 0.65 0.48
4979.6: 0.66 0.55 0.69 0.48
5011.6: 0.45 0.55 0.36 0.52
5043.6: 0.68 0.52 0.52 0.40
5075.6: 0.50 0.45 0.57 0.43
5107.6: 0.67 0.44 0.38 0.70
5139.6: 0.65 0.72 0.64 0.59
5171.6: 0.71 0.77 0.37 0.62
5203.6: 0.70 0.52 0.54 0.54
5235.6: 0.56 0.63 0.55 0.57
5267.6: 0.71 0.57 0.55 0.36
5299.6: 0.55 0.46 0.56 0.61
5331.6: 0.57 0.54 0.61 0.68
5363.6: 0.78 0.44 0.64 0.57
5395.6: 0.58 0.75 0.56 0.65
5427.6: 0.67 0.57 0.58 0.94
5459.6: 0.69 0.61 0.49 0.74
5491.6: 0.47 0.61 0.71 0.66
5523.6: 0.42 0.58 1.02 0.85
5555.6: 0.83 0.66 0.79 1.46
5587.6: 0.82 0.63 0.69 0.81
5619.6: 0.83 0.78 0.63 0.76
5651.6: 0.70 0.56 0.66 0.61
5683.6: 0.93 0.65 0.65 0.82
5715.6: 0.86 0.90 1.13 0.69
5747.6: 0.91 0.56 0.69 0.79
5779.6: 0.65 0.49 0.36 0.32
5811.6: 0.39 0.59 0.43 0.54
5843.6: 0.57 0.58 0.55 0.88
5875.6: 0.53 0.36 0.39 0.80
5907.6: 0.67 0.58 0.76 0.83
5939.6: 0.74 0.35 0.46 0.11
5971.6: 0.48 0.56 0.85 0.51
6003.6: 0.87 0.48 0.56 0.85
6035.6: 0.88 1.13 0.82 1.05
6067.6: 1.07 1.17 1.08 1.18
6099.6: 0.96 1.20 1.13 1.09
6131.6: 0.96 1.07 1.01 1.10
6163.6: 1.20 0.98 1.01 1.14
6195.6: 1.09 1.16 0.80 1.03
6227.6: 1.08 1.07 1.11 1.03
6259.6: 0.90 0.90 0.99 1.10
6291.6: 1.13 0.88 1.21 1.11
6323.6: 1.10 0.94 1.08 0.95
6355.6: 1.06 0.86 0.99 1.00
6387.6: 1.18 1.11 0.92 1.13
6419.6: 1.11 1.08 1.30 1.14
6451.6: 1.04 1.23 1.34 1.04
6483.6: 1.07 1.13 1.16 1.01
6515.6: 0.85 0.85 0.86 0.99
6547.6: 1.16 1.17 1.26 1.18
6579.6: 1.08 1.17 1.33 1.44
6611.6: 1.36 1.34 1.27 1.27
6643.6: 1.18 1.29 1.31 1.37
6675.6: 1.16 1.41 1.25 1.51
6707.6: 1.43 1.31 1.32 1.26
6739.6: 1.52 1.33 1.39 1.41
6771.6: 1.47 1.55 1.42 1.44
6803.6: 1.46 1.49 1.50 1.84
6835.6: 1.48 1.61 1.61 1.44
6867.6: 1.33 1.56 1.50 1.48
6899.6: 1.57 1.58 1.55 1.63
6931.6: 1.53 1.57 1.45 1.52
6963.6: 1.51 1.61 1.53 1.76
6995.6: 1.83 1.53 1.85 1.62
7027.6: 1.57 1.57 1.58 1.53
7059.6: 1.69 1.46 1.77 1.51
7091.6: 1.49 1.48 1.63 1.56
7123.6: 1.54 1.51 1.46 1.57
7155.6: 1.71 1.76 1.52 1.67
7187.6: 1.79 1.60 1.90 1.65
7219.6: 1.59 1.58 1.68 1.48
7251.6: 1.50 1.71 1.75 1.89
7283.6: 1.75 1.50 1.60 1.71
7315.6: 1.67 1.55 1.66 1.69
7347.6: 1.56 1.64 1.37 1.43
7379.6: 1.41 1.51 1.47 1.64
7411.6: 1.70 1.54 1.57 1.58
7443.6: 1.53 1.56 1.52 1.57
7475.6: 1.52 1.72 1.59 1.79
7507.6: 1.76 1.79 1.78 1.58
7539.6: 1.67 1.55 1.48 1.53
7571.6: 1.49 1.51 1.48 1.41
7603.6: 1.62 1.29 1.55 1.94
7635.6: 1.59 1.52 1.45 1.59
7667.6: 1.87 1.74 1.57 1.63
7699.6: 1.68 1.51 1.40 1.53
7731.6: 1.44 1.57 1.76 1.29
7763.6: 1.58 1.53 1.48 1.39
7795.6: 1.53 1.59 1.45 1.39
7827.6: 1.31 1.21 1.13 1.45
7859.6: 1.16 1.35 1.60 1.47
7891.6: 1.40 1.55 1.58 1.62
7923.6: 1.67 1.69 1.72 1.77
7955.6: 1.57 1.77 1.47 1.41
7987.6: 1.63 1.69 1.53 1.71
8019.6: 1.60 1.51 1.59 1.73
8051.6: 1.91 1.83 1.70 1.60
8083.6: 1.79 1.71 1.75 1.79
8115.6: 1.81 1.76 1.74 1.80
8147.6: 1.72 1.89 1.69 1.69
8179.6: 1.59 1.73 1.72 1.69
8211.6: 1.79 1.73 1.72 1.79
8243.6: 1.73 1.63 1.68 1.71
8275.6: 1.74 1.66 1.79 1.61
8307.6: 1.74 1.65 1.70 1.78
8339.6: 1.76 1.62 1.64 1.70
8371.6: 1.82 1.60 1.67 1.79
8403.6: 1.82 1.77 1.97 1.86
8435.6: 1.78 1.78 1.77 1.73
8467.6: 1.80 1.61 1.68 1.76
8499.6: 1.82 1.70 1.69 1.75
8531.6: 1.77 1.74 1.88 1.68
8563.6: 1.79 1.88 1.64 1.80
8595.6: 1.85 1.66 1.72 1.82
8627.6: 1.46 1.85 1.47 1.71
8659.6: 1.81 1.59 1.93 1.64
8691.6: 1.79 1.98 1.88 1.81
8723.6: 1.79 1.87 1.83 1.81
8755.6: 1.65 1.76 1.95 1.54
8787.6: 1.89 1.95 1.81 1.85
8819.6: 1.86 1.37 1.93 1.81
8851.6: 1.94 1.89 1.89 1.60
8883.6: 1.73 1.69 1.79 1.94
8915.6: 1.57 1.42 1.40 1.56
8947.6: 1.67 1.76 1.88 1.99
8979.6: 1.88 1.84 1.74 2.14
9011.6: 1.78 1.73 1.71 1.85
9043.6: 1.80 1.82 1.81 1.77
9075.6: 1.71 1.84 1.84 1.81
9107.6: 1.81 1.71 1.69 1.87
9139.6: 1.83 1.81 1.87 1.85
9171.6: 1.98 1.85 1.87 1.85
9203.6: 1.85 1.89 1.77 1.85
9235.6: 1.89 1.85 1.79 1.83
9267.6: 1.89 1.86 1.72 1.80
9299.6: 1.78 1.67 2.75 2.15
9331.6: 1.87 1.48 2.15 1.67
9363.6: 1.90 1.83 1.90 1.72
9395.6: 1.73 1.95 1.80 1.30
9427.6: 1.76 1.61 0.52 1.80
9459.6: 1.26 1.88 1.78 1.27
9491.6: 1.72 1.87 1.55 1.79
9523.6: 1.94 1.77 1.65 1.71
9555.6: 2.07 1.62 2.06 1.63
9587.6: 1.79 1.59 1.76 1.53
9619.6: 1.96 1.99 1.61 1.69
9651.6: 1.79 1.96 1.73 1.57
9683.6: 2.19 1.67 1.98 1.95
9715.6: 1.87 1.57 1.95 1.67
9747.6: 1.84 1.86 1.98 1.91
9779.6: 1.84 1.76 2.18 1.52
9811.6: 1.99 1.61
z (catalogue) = 0.52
